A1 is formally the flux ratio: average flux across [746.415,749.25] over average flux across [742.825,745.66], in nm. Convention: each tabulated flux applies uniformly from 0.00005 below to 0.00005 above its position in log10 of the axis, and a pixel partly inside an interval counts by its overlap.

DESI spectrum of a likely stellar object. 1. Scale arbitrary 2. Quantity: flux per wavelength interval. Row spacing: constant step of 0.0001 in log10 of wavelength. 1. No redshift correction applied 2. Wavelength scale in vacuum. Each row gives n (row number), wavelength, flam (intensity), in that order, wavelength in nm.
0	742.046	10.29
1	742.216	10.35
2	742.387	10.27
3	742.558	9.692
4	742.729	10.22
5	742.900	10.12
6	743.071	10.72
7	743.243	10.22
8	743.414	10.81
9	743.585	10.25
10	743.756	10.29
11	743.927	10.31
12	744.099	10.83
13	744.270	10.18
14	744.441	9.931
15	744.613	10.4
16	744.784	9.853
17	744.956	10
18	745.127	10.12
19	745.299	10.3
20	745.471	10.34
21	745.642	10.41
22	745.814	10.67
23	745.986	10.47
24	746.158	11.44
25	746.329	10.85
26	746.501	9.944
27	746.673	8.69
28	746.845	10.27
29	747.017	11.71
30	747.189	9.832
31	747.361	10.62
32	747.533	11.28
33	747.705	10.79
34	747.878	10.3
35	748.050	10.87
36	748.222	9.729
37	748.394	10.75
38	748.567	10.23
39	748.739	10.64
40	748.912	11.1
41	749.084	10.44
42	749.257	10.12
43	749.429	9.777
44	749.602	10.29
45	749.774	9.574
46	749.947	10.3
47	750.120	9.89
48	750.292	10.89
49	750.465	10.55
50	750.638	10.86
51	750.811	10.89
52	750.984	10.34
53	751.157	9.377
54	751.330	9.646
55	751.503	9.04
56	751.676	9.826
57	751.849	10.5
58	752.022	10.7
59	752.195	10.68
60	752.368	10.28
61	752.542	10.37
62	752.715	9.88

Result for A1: 1.01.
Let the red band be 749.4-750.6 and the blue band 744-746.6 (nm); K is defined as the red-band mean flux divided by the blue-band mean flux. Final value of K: 0.99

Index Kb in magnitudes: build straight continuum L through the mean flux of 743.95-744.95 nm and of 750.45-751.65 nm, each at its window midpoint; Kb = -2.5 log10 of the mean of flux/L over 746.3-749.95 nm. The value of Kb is -0.02 mag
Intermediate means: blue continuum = 10.2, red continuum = 10.1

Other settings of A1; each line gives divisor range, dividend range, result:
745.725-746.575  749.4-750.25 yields 0.94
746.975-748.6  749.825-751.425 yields 0.97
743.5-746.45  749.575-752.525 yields 0.98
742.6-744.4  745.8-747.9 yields 1.02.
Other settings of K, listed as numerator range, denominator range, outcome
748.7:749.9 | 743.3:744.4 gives 0.98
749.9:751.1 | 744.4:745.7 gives 1.03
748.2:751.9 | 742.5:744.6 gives 0.99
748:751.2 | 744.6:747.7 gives 0.99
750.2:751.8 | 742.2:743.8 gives 0.99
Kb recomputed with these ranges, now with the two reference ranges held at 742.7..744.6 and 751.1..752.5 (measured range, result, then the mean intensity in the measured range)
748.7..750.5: -0.02 mag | 10.3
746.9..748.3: -0.05 mag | 10.6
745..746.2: -0.02 mag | 10.5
